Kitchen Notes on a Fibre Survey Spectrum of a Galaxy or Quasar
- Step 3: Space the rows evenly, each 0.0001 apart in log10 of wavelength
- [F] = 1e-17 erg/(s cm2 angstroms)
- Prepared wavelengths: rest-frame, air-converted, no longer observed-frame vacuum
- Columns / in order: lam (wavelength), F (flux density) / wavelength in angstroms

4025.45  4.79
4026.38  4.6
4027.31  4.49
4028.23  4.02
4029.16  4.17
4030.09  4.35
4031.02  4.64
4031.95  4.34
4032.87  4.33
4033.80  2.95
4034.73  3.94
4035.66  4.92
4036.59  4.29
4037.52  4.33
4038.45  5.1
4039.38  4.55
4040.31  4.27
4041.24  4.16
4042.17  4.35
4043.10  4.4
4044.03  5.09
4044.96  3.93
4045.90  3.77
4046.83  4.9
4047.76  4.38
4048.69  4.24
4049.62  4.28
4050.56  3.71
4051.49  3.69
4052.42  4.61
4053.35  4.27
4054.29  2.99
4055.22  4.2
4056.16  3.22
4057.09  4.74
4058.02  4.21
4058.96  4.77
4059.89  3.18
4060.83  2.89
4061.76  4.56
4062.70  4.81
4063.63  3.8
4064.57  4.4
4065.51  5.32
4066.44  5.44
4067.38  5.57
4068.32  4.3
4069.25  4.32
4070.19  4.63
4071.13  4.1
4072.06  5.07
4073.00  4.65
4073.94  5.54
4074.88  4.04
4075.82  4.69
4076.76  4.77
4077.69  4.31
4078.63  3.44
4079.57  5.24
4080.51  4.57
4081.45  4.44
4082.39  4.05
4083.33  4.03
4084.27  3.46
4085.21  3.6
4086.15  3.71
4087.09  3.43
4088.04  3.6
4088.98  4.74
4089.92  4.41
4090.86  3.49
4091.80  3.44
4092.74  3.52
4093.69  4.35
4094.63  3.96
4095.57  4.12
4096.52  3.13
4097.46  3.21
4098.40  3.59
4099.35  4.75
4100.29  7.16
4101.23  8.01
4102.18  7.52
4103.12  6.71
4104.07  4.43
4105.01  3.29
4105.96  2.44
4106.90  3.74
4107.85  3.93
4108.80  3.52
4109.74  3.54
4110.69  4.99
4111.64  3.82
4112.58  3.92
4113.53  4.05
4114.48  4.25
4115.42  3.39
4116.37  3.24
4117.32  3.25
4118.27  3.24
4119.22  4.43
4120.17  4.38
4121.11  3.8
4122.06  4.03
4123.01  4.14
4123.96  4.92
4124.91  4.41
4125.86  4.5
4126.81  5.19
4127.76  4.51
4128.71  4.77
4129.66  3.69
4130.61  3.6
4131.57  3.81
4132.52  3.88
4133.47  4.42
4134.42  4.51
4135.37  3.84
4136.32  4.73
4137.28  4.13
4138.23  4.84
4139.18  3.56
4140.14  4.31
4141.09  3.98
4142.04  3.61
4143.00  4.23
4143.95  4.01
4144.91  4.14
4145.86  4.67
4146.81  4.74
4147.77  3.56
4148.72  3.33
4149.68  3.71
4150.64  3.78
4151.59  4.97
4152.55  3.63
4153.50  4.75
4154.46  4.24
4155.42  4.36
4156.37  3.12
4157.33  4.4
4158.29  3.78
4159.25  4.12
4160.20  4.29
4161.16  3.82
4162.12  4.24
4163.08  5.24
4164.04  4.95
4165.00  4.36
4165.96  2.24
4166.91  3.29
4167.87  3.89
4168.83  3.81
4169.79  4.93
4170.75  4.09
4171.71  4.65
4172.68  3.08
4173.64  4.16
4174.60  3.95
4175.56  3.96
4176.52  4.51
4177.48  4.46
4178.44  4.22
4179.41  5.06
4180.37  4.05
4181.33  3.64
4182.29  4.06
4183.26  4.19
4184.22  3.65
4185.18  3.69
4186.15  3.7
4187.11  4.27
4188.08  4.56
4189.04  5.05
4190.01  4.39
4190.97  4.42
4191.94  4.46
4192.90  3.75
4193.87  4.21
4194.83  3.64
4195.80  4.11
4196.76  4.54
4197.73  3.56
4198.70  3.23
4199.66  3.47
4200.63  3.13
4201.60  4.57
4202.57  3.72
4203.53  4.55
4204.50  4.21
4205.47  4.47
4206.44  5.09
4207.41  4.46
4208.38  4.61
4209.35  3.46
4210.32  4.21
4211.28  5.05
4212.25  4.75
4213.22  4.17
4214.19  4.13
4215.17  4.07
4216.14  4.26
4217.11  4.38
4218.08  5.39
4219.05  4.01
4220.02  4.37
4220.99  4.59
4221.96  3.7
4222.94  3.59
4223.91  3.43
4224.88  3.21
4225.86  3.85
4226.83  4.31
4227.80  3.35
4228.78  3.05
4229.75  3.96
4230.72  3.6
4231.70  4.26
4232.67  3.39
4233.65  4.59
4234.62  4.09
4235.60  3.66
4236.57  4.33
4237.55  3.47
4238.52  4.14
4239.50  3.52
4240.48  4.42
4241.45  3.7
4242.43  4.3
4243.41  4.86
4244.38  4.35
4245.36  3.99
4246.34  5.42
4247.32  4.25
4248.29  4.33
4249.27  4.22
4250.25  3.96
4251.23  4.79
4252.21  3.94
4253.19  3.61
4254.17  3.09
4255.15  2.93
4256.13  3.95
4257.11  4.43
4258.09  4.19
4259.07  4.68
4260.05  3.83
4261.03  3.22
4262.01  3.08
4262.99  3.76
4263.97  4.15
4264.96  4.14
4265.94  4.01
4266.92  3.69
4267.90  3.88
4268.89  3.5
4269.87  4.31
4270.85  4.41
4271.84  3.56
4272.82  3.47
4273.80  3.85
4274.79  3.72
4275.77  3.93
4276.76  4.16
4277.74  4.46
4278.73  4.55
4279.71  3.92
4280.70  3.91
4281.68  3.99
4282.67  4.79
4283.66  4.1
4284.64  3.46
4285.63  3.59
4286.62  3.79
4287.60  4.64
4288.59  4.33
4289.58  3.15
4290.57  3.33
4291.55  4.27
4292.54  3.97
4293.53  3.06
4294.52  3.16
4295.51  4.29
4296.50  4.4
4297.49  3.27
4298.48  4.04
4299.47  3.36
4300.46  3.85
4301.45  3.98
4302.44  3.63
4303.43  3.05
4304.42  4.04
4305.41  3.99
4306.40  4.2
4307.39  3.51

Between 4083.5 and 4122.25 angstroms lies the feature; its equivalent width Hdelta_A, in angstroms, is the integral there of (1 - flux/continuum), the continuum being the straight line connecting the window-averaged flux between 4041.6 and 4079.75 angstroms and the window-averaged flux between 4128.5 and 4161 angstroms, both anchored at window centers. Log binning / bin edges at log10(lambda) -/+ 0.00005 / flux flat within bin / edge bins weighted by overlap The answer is 0.8 angstroms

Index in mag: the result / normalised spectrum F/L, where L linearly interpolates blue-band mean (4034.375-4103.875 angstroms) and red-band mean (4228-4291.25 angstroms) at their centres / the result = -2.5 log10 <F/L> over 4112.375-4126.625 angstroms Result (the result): 0.07 mag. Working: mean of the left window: 4.4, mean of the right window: 3.97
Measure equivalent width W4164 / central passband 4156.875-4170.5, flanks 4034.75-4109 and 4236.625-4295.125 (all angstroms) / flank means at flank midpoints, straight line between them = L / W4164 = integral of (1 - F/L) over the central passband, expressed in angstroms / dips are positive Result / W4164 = 0.2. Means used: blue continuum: 4.34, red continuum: 3.96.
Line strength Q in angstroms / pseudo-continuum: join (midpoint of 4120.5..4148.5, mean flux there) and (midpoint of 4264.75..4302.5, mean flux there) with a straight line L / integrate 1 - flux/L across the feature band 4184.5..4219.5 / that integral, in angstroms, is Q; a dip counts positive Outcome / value -1.2 angstroms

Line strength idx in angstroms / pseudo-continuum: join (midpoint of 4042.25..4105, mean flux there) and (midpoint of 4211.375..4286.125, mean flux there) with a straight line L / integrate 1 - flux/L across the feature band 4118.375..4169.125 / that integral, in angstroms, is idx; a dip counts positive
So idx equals 1.2 angstroms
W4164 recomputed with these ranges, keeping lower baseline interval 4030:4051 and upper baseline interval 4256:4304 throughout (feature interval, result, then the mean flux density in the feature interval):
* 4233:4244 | -0.37 angstroms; 4.09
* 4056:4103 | -2.10 angstroms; 4.43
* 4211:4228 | -0.66 angstroms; 4.15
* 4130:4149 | 0.16 angstroms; 4.1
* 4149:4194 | -0.55 angstroms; 4.13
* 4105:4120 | 1.67 angstroms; 3.71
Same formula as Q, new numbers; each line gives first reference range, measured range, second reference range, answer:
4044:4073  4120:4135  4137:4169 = -0.6 angstroms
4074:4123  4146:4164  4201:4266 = 0.0 angstroms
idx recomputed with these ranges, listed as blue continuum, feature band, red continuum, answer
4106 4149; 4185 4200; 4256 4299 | -0.29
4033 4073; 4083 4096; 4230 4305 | 1.22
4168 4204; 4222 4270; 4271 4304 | 0.27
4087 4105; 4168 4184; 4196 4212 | 0.41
